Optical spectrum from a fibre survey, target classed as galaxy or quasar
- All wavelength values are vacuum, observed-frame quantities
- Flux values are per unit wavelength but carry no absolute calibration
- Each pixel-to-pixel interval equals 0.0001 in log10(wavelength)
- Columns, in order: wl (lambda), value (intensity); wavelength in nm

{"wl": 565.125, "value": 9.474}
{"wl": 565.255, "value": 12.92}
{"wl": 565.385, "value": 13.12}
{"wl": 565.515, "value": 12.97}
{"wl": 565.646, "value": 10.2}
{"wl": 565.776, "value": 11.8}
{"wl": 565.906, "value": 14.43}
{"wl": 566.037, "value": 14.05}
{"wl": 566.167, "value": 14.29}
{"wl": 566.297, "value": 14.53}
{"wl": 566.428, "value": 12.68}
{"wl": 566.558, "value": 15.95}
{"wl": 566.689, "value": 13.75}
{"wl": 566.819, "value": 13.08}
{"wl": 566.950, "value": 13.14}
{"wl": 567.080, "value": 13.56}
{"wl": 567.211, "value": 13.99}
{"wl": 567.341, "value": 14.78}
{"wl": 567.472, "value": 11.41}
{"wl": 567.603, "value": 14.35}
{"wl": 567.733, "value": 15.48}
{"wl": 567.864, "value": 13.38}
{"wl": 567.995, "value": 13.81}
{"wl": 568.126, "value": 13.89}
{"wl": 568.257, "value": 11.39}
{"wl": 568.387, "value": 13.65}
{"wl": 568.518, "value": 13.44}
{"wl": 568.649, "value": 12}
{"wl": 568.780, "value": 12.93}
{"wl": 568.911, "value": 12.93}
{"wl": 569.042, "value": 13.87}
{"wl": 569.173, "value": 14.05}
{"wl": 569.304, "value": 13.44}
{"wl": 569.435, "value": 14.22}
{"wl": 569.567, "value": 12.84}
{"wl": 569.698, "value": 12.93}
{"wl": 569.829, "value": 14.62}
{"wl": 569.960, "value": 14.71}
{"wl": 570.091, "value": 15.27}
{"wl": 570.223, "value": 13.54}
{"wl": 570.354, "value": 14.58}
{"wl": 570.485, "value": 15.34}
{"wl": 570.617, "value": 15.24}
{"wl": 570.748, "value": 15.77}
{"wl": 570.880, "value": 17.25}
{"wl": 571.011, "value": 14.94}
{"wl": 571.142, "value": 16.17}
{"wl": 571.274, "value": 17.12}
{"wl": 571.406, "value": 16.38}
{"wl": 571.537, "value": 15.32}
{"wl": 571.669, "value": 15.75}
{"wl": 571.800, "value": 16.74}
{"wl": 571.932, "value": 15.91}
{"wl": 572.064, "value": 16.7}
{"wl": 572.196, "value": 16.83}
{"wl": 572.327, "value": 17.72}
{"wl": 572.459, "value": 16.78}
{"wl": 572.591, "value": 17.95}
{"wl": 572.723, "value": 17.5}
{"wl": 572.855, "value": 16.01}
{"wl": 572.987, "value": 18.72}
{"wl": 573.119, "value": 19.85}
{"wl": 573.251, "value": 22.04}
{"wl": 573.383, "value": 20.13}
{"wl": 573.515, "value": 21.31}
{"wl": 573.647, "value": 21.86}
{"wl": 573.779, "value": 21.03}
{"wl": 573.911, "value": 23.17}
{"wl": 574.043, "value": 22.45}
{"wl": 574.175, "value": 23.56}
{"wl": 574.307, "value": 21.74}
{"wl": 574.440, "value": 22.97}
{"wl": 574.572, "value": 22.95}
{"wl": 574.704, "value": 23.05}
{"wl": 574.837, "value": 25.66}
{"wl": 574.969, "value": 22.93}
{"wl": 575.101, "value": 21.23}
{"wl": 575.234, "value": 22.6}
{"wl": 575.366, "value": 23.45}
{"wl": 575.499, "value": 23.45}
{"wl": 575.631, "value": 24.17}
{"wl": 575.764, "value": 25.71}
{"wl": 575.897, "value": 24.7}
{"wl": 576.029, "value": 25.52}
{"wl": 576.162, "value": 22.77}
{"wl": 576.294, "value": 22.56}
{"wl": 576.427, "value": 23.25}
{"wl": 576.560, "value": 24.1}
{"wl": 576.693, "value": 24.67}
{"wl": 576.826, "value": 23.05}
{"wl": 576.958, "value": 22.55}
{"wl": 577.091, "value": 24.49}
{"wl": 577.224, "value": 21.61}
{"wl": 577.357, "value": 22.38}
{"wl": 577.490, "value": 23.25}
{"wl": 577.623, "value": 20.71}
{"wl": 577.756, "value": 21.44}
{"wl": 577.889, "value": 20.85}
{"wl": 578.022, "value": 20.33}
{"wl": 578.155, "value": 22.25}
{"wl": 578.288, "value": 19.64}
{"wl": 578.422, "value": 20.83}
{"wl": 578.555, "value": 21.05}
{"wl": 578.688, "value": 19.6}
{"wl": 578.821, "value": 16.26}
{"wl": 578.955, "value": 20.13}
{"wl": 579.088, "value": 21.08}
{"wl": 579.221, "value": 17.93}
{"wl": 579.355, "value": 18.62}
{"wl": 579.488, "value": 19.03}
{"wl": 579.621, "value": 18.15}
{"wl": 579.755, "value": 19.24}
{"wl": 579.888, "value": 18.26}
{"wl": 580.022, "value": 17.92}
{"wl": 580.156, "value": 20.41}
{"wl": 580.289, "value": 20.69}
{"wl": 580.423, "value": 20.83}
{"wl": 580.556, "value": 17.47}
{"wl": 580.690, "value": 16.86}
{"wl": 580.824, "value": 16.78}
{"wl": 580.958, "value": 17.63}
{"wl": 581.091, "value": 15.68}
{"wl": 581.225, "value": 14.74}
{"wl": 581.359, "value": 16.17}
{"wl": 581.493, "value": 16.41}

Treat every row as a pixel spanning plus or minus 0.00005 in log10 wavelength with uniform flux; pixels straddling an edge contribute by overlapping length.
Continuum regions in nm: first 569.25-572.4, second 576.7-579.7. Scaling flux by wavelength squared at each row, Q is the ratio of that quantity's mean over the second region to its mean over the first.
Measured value 1.38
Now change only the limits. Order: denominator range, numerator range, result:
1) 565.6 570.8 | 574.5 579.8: 1.65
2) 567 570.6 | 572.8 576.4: 1.67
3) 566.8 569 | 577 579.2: 1.62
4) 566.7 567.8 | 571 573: 1.23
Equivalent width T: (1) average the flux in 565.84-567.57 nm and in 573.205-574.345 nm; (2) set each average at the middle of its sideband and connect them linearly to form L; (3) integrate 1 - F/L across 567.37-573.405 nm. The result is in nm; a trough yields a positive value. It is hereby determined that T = 0.93 nm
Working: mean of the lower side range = 13.8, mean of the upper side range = 21.9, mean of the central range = 15.3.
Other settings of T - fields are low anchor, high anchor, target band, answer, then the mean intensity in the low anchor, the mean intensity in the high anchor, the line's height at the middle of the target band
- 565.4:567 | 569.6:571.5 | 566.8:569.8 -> 0.176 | 13.4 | 15.2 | 14.3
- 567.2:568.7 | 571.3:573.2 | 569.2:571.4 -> 0.077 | 13.5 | 17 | 15.4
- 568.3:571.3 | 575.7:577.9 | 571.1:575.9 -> -0.293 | 14.3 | 23.2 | 19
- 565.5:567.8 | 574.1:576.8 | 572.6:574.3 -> 0.058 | 13.6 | 23.5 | 21.3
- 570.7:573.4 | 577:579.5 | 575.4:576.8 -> -0.331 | 17.2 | 20.7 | 19.4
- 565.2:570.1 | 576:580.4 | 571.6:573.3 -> -0.060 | 13.5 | 21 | 16.9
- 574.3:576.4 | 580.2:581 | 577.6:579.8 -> 0.052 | 23.5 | 18.5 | 20.3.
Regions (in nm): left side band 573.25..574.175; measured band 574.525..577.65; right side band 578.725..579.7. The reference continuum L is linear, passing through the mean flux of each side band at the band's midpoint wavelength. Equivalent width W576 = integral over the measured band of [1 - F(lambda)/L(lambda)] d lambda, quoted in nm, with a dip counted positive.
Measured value -0.441 nm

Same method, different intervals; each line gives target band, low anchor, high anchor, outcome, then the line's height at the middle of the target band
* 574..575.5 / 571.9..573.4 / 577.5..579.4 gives -0.34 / 18.8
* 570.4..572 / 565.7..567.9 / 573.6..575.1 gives 0.26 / 19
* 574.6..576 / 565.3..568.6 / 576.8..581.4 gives -0.47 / 17.7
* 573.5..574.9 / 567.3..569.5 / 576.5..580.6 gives -0.41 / 17.5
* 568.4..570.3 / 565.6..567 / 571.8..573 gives 0.20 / 15.3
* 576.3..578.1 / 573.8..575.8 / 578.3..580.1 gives -0.13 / 21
